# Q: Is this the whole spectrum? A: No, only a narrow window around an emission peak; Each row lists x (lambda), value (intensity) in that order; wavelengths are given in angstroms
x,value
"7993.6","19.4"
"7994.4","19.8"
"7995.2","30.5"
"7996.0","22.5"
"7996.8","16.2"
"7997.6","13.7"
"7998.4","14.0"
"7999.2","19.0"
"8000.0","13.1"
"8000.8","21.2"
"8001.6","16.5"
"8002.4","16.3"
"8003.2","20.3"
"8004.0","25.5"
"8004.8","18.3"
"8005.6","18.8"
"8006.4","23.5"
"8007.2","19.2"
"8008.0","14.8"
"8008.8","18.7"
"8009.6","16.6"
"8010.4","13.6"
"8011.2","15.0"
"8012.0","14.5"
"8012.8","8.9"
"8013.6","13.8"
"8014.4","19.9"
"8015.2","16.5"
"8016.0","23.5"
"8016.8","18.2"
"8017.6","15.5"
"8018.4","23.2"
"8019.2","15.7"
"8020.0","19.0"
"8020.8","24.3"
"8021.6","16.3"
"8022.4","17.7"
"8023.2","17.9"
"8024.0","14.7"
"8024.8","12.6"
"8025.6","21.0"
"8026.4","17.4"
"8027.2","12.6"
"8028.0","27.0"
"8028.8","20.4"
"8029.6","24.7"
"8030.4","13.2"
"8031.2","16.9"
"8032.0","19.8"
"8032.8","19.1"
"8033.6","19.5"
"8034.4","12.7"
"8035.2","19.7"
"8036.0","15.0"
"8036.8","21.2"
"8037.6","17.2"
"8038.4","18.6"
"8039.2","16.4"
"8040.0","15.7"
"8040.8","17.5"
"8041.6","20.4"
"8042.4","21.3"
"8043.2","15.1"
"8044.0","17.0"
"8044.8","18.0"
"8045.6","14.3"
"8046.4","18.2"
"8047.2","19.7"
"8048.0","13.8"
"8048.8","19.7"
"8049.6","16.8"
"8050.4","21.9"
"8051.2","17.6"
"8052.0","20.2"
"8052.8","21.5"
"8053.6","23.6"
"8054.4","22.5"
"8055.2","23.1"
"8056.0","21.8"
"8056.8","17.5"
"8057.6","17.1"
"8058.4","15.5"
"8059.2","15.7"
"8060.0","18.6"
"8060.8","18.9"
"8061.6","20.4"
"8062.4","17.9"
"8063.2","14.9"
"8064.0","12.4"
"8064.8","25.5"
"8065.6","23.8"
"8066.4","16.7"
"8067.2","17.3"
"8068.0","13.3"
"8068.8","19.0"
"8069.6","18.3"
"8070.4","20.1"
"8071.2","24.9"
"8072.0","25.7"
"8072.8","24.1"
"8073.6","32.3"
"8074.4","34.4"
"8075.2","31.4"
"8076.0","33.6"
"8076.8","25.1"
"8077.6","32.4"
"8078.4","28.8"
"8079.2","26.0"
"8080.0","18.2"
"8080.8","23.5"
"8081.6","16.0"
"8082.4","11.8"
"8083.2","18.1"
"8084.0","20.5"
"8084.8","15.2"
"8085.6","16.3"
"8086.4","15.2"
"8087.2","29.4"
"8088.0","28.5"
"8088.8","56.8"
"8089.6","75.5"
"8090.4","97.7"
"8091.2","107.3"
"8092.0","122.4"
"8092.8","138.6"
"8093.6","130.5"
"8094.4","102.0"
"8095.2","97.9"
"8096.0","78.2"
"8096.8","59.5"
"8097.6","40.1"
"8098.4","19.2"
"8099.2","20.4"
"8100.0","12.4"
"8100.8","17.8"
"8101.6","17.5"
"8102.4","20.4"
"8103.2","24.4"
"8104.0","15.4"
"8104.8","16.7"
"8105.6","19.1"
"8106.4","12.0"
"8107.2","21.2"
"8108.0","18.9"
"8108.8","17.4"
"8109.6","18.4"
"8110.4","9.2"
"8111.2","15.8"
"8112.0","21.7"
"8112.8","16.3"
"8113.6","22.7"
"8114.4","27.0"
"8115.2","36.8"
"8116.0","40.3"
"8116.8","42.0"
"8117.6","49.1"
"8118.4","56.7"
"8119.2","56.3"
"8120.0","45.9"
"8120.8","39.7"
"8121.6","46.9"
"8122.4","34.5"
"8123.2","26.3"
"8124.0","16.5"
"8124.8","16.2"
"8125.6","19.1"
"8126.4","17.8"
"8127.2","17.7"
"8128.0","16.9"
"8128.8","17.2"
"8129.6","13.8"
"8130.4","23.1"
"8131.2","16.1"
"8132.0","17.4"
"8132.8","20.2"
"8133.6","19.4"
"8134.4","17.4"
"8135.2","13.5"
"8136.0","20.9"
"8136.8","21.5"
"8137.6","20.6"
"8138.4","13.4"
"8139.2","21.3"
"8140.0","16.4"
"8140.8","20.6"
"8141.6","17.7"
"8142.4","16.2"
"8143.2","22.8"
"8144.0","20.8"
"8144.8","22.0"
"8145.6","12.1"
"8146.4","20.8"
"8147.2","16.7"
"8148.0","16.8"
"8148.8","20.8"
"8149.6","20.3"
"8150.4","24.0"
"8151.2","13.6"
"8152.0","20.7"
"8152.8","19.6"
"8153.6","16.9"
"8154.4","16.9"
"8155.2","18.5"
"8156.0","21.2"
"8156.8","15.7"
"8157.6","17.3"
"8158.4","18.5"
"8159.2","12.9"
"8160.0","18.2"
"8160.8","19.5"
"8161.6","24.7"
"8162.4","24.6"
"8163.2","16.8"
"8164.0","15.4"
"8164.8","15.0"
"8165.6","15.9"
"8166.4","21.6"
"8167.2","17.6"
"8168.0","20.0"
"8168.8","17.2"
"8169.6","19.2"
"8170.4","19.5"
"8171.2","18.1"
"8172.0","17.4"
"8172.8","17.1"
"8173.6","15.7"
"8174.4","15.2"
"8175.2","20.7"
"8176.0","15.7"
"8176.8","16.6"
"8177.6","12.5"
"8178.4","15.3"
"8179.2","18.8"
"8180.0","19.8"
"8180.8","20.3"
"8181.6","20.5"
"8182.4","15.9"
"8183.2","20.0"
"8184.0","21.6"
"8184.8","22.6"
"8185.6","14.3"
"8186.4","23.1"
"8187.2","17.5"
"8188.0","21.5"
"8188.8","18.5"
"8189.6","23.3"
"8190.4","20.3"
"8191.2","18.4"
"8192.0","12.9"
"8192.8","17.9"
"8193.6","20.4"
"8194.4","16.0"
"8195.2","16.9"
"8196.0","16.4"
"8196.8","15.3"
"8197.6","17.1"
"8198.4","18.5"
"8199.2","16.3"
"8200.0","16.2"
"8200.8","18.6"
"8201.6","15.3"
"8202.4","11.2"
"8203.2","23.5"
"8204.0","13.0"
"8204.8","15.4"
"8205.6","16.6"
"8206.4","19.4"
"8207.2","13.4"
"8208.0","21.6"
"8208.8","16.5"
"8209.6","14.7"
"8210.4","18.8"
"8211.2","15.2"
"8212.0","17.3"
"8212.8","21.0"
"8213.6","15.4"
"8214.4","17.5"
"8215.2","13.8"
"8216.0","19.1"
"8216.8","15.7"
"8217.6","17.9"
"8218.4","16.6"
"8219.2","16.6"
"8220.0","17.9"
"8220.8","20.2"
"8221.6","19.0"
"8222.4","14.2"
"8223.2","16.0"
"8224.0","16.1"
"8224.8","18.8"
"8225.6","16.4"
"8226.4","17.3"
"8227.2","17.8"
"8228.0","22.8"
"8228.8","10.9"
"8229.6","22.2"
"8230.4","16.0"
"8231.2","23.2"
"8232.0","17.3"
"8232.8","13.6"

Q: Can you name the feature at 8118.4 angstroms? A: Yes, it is [N II]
